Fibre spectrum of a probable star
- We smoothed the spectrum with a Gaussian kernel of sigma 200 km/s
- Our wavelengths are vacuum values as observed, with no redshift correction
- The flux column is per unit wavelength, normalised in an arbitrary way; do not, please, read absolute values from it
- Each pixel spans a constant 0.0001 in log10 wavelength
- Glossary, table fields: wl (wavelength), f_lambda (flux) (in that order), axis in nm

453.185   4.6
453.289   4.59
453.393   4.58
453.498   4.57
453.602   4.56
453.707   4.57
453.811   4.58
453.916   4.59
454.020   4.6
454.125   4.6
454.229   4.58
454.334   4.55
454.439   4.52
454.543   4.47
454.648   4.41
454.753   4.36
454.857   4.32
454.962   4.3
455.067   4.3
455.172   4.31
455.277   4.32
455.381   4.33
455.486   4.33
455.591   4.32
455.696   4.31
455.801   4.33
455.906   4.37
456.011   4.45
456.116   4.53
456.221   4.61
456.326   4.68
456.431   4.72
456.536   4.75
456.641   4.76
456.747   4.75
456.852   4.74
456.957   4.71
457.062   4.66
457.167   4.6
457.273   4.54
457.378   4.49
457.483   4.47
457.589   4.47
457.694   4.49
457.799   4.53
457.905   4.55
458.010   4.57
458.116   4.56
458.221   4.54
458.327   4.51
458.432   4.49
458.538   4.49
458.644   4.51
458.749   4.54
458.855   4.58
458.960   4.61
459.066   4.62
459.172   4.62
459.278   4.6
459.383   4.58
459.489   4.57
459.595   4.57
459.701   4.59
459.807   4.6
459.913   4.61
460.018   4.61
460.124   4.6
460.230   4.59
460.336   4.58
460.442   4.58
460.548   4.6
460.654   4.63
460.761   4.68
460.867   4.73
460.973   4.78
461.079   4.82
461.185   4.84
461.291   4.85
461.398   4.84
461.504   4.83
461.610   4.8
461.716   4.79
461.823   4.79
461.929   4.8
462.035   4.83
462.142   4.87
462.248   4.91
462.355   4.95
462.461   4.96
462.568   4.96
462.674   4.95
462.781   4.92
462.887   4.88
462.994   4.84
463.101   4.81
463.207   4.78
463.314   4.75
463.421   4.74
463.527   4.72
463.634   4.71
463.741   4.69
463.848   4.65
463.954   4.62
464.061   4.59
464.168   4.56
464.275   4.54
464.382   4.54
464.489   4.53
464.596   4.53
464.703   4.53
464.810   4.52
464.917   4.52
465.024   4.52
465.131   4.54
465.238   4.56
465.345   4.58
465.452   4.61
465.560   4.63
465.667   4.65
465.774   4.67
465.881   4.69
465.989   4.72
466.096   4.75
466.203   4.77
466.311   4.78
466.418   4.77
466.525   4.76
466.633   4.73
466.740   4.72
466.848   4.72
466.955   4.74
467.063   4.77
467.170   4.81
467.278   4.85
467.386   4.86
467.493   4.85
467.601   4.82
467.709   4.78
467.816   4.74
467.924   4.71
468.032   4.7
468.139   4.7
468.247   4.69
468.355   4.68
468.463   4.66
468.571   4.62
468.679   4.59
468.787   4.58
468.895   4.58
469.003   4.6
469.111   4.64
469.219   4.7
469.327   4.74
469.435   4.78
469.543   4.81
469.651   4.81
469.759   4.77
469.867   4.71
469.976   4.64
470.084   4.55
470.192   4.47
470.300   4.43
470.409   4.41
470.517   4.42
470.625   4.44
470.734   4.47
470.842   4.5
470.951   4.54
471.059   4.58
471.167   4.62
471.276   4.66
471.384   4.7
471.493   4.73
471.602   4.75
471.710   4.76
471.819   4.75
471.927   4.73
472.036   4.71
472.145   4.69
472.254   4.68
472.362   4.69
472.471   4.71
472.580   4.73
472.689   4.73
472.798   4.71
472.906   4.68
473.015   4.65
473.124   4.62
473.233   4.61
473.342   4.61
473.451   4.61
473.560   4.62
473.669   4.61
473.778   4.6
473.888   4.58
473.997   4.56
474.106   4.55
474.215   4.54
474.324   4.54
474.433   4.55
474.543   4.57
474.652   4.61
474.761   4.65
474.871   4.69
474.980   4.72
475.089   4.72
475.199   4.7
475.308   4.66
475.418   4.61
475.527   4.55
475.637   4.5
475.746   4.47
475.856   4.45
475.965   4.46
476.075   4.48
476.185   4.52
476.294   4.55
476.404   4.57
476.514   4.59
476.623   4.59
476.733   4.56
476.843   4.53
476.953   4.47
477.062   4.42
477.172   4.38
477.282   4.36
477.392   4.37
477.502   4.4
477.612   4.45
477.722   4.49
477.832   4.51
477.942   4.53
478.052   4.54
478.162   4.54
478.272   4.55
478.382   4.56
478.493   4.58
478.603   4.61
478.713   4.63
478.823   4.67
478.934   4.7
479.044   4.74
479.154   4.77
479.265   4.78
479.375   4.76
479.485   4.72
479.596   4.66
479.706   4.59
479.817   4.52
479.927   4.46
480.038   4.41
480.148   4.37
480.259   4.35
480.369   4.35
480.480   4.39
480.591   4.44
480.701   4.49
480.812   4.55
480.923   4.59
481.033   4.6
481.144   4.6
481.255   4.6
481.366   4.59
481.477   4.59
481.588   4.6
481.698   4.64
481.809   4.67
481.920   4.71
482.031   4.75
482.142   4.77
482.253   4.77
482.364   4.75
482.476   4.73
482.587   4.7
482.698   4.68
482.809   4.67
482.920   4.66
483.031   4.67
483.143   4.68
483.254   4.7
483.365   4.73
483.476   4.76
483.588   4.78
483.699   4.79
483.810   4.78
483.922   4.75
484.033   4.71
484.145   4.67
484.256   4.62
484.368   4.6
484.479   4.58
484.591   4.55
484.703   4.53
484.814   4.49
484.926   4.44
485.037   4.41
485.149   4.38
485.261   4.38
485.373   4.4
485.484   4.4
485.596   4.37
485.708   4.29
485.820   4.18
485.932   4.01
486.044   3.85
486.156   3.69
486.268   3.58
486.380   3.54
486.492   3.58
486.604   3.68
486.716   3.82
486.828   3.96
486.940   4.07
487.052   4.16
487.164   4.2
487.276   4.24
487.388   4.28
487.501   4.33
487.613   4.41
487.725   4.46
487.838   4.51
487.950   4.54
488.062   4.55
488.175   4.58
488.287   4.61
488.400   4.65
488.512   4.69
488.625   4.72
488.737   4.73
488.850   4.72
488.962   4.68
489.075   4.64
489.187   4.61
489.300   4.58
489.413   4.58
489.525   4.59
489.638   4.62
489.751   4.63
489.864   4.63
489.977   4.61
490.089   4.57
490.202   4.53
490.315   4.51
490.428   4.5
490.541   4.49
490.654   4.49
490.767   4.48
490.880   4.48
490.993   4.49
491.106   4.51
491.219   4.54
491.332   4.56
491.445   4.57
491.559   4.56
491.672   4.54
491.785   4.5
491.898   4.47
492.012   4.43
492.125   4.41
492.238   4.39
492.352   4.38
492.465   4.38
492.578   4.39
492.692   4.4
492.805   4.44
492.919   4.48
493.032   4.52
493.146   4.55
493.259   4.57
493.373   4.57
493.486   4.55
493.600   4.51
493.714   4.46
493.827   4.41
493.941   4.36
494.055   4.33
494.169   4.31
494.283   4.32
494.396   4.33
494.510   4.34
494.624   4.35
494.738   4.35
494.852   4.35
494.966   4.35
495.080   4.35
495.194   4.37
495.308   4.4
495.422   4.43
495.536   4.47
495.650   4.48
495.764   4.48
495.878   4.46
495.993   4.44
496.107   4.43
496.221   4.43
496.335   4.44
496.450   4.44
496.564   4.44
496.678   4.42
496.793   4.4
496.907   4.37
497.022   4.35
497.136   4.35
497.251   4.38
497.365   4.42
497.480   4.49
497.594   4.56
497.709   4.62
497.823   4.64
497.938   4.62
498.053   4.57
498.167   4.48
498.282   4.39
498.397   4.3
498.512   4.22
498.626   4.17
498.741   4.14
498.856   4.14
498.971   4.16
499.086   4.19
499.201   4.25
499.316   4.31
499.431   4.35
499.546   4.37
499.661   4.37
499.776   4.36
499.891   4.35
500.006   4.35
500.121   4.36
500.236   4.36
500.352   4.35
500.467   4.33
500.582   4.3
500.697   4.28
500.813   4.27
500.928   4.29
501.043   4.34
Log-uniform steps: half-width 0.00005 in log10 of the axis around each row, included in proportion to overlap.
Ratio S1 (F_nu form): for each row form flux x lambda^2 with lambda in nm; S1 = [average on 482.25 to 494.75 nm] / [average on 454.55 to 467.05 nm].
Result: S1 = 1.1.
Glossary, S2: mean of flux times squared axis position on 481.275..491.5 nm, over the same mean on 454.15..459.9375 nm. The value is 1.1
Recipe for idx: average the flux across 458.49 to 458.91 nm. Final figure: 4.54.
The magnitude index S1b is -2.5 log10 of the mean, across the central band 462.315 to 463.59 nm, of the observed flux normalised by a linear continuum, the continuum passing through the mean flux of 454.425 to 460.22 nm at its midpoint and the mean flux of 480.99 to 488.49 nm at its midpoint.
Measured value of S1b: -0.080 mag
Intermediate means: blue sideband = 4.52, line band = 4.85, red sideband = 4.45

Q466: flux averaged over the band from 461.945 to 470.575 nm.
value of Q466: 4.7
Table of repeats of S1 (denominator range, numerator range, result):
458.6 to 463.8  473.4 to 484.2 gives 1.05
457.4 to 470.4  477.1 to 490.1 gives 1.05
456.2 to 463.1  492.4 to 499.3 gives 1.10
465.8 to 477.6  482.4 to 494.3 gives 1.03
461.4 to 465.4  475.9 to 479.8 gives 1.03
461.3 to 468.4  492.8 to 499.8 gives 1.06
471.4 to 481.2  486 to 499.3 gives 1.03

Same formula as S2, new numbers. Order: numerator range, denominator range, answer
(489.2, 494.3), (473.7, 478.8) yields 1.05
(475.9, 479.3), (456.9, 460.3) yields 1.08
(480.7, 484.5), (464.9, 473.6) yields 1.06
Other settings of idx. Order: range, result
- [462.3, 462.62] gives 4.95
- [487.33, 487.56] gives 4.3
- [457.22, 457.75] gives 4.5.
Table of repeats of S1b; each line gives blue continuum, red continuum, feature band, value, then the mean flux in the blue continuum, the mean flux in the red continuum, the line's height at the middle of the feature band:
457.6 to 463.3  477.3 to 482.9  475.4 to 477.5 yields 0.03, 4.69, 4.59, 4.61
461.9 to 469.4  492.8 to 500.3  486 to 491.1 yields 0.02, 4.71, 4.4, 4.48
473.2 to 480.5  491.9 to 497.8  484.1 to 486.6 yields 0.06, 4.56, 4.43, 4.5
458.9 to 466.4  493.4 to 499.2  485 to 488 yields 0.09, 4.69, 4.39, 4.48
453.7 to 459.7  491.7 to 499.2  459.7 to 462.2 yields -0.05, 4.52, 4.41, 4.51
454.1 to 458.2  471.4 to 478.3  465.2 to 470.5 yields -0.03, 4.5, 4.59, 4.56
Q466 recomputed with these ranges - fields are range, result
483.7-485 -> 4.62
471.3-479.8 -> 4.6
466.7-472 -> 4.67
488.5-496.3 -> 4.49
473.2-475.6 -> 4.61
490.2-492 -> 4.51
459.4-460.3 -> 4.59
